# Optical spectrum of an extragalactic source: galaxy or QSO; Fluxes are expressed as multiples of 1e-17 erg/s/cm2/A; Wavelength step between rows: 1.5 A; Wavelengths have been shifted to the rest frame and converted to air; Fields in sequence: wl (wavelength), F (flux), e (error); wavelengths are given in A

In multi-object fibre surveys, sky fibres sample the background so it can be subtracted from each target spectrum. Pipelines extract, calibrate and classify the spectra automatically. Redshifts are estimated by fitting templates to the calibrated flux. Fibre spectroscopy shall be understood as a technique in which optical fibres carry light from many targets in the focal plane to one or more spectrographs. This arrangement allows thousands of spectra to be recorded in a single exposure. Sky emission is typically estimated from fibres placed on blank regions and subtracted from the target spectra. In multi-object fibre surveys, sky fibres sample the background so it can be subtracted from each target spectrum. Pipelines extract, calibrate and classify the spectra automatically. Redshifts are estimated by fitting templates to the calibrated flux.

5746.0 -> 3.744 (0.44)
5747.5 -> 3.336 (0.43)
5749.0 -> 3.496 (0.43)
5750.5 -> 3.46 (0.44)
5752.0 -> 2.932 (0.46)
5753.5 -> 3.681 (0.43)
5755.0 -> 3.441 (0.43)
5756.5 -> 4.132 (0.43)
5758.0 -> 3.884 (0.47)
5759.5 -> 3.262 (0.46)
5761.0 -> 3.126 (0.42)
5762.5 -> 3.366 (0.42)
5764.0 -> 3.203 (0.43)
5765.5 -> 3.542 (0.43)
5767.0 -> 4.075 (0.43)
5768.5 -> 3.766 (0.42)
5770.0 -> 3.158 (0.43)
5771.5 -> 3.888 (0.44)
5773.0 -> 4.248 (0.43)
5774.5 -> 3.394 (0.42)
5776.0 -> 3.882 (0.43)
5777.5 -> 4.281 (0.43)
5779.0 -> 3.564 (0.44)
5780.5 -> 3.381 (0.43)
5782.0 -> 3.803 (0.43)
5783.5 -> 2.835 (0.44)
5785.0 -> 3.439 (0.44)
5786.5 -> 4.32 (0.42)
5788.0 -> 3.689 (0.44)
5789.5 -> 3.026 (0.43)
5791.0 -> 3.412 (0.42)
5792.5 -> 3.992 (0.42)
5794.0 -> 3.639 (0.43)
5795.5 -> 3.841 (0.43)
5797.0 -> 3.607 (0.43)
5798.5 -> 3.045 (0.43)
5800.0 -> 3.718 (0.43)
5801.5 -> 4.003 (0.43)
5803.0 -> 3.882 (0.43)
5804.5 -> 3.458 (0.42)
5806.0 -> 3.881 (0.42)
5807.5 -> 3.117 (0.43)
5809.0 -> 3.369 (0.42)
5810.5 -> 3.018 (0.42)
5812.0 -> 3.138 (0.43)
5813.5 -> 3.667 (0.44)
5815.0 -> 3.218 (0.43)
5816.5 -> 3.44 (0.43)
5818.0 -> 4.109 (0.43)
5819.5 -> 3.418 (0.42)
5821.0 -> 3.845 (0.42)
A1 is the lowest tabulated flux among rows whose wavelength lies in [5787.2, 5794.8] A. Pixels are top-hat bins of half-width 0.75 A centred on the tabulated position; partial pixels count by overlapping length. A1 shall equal 3.026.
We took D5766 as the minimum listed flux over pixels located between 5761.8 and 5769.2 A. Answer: 3.203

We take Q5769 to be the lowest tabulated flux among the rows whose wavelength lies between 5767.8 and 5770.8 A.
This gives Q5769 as 3.158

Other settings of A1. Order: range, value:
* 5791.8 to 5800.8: 3.045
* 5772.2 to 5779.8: 3.394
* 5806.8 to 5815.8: 3.018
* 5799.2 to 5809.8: 3.117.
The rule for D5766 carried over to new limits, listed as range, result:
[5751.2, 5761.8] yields 2.932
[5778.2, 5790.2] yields 2.835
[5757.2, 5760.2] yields 3.262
